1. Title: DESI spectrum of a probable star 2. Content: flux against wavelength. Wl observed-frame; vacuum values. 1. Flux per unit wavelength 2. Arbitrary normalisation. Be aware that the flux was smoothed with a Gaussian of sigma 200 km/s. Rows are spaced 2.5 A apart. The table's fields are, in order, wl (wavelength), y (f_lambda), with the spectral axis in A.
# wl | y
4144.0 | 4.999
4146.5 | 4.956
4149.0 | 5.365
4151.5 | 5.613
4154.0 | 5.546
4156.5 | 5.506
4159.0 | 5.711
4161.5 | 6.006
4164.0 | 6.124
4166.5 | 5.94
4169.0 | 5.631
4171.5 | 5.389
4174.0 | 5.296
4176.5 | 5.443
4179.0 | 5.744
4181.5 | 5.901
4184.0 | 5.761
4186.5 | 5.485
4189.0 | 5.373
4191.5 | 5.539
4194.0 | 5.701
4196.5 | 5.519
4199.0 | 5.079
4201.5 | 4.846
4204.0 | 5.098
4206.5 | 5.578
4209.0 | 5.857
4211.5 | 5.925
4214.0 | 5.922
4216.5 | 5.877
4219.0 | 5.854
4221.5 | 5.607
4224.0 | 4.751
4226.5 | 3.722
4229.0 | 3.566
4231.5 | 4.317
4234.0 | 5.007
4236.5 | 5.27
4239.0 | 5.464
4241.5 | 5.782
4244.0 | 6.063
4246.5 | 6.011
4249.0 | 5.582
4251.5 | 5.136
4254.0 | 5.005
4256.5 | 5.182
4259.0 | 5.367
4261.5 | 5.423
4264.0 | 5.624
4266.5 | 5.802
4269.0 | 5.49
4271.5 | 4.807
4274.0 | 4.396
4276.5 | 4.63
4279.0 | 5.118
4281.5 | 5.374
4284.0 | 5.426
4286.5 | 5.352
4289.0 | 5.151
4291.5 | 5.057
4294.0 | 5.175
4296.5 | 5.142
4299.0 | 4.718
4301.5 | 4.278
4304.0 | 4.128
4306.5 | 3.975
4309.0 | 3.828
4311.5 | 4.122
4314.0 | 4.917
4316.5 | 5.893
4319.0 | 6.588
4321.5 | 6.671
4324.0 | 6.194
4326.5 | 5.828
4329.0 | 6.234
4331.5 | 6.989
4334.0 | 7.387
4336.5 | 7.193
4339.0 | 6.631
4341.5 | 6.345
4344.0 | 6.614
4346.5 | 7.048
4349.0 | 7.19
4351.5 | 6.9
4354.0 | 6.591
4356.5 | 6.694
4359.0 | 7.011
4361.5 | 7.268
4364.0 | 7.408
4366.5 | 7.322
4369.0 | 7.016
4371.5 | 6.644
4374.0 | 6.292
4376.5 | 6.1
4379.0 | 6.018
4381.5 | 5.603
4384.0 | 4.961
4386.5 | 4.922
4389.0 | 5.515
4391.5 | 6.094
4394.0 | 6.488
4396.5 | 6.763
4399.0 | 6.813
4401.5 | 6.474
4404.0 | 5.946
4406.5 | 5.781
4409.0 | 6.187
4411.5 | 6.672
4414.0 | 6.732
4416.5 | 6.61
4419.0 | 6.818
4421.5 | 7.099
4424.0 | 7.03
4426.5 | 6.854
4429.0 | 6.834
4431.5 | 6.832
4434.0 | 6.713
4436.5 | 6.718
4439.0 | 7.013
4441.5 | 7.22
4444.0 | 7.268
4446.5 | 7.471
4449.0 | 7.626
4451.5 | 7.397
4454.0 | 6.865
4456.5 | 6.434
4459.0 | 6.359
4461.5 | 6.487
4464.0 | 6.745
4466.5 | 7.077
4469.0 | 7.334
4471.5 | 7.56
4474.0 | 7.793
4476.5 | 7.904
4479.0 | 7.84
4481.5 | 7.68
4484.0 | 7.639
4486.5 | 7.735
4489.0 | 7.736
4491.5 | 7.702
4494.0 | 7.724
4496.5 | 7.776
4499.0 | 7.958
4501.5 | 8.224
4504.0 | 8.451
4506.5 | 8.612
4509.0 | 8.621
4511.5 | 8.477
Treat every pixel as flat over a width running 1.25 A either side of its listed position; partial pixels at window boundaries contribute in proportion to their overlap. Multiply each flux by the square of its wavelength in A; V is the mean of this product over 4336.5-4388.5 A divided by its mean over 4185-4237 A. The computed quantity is 1.3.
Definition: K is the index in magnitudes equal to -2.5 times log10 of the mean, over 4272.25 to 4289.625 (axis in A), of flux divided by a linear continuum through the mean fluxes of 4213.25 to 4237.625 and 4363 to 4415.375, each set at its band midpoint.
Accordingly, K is 0.074 mag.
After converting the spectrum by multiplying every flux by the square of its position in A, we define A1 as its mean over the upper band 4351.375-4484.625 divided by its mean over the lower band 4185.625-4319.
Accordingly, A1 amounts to 1.41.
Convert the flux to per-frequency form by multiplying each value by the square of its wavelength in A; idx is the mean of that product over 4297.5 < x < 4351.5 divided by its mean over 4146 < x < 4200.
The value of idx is 1.1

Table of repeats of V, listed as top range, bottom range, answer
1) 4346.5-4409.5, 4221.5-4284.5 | 1.32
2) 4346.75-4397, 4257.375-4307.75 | 1.34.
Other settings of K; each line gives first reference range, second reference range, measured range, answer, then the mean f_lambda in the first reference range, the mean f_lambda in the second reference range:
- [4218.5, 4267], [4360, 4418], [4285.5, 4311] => 0.21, 5.21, 6.34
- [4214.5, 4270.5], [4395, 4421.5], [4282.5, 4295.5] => 0.08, 5.27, 6.51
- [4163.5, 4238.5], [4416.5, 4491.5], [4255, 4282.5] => 0.13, 5.36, 7.17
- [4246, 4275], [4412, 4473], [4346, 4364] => -0.14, 5.31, 6.96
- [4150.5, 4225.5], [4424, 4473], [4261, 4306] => 0.21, 5.58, 6.99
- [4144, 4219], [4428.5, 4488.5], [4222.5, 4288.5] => 0.17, 5.57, 7.2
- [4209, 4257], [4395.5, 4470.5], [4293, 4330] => 0.14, 5.28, 6.81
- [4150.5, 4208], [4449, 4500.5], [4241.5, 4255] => 0.07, 5.56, 7.4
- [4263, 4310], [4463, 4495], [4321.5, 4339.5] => -0.20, 4.92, 7.58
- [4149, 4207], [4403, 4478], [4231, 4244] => 0.11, 5.55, 6.92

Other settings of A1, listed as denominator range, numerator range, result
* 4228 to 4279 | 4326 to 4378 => 1.37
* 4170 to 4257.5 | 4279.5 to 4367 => 1.17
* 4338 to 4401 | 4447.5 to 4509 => 1.22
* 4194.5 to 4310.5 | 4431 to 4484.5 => 1.54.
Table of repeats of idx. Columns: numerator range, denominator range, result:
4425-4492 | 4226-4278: 1.54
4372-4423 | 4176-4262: 1.26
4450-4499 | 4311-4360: 1.21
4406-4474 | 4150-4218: 1.39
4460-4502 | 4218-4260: 1.64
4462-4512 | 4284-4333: 1.60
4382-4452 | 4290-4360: 1.16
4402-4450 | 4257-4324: 1.42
